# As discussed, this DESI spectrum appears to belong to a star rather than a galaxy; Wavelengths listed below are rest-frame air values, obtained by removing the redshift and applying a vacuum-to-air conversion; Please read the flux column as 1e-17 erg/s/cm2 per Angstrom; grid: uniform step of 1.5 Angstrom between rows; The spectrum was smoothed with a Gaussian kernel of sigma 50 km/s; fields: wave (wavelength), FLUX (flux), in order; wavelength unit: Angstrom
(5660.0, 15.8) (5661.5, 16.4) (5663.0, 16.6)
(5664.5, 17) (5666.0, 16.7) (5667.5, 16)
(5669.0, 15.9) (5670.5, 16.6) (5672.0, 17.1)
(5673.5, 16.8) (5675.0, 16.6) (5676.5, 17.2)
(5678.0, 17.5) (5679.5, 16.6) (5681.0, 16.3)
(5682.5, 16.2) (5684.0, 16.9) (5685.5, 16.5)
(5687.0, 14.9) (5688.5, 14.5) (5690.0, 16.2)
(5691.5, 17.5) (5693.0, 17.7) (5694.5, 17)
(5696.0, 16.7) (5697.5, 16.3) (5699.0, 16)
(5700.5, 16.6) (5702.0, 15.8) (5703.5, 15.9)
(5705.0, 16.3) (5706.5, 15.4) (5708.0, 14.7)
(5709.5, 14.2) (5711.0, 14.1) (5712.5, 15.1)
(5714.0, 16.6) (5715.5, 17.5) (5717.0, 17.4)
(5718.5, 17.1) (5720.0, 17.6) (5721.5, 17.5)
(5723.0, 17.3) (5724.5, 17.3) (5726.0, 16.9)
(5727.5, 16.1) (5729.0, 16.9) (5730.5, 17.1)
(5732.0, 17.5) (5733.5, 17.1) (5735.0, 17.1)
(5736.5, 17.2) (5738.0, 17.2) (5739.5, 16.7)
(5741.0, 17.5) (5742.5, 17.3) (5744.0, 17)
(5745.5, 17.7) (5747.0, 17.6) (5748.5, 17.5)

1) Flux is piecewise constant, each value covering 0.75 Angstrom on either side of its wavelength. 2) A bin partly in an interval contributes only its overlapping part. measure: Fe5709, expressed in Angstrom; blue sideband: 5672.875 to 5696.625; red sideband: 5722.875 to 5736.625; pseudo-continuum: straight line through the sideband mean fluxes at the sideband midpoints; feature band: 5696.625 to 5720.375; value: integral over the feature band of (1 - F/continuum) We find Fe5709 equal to 1.13 Angstrom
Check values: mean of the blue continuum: 16.6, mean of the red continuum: 17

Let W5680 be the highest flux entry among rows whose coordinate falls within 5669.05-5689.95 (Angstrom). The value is 17.5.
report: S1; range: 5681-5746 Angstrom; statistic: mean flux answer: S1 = 16.6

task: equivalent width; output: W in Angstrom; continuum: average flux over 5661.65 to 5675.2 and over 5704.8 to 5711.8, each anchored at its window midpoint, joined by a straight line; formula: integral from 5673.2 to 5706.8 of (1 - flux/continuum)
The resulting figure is -1.7 Angstrom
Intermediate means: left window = 16.6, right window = 14.8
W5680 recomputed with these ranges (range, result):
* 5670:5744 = 17.7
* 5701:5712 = 16.3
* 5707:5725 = 17.6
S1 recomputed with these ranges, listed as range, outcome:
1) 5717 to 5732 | 17.1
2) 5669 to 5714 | 16.2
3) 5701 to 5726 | 16.3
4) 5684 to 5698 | 16.4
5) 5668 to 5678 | 16.7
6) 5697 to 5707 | 16.1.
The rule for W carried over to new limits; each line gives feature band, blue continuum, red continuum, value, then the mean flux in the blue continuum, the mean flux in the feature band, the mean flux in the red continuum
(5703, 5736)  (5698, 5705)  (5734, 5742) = 0.3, 16.1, 16.5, 17.1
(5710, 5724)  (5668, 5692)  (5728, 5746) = 0.2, 16.4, 16.7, 17.2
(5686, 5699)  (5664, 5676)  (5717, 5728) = 0.4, 16.6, 16.3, 17.2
